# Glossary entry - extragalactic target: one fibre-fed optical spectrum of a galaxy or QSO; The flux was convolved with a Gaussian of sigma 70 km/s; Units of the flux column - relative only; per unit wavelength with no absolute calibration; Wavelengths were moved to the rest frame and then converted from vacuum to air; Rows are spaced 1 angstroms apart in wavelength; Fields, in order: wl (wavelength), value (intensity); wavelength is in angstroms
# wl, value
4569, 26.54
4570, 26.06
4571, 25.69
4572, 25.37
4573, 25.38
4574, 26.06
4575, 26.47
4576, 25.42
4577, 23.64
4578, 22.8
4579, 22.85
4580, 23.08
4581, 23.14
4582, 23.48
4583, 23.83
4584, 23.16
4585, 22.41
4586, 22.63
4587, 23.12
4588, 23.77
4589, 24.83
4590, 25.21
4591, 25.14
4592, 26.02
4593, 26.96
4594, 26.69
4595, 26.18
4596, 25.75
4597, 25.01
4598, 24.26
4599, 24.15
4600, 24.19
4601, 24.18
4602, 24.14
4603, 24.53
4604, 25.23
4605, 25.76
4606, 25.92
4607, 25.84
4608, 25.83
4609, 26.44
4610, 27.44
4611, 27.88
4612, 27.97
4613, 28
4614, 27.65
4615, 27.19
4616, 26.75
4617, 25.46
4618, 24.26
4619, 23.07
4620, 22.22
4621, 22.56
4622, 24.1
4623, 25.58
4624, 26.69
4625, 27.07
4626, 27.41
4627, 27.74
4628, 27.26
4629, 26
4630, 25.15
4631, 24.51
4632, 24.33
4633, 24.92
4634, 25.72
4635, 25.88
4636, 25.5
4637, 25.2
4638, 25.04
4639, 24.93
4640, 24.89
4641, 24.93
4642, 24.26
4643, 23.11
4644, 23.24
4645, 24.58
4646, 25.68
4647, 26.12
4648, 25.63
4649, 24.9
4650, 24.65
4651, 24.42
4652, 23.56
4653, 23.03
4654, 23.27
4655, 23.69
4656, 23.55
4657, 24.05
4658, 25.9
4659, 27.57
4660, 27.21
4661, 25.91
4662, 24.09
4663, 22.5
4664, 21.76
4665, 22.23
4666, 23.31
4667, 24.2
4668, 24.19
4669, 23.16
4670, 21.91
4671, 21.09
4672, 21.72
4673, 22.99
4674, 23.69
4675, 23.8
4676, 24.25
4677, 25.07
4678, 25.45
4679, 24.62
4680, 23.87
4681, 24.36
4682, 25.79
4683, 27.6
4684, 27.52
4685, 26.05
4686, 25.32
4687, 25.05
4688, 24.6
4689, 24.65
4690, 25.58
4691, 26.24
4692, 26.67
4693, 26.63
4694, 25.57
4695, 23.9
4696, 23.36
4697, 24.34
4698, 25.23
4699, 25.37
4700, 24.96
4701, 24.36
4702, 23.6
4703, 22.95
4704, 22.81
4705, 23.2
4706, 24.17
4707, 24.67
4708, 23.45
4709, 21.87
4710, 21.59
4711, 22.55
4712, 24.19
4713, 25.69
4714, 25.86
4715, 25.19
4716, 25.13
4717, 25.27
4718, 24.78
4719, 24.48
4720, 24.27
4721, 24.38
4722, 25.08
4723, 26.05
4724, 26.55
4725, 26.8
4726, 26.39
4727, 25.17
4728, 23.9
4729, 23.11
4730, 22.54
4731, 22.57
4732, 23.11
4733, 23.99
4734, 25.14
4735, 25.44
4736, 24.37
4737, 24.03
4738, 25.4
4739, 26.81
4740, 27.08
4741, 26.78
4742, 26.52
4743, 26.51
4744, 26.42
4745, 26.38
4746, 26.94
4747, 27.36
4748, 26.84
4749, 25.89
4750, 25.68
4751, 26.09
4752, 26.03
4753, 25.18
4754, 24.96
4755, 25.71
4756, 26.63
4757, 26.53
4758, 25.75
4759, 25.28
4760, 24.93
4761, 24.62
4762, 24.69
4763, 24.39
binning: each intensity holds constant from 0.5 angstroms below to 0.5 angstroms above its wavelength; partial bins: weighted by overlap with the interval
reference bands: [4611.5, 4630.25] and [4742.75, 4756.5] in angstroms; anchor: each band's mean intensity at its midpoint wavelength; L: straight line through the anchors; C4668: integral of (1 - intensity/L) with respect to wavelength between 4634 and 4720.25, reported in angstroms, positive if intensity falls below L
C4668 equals 5.2 angstroms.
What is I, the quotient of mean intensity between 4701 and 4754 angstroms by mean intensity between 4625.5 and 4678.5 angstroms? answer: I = 1.0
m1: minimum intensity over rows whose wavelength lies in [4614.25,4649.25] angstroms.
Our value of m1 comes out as 22.22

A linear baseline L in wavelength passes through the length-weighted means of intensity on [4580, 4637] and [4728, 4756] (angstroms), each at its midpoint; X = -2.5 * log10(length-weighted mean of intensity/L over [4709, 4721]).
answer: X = 0.05 mag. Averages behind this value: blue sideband 25.3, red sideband 25.4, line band 24.3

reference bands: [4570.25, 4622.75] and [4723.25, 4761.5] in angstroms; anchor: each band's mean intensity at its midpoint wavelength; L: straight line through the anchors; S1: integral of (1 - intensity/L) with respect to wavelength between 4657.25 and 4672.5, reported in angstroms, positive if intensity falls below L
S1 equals 0.9 angstroms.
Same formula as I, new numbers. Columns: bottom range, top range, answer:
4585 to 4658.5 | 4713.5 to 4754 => 1.01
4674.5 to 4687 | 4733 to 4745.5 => 1.02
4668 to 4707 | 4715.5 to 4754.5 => 1.04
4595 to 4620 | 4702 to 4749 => 0.97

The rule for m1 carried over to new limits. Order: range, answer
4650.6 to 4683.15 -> 21.09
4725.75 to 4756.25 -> 22.54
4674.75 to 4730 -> 21.59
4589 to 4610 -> 24.14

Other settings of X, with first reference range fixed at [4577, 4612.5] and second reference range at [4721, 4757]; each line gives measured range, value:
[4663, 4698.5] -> 0.04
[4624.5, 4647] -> -0.01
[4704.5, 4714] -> 0.08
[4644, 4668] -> 0.03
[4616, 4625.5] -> 0.01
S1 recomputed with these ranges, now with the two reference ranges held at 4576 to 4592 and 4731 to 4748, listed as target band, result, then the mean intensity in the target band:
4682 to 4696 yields -0.4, 25.7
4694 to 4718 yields 1.1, 24.1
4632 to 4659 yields -0.2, 24.7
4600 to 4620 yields -1.5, 25.8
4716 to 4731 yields 0.4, 24.8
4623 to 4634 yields -0.8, 26.1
